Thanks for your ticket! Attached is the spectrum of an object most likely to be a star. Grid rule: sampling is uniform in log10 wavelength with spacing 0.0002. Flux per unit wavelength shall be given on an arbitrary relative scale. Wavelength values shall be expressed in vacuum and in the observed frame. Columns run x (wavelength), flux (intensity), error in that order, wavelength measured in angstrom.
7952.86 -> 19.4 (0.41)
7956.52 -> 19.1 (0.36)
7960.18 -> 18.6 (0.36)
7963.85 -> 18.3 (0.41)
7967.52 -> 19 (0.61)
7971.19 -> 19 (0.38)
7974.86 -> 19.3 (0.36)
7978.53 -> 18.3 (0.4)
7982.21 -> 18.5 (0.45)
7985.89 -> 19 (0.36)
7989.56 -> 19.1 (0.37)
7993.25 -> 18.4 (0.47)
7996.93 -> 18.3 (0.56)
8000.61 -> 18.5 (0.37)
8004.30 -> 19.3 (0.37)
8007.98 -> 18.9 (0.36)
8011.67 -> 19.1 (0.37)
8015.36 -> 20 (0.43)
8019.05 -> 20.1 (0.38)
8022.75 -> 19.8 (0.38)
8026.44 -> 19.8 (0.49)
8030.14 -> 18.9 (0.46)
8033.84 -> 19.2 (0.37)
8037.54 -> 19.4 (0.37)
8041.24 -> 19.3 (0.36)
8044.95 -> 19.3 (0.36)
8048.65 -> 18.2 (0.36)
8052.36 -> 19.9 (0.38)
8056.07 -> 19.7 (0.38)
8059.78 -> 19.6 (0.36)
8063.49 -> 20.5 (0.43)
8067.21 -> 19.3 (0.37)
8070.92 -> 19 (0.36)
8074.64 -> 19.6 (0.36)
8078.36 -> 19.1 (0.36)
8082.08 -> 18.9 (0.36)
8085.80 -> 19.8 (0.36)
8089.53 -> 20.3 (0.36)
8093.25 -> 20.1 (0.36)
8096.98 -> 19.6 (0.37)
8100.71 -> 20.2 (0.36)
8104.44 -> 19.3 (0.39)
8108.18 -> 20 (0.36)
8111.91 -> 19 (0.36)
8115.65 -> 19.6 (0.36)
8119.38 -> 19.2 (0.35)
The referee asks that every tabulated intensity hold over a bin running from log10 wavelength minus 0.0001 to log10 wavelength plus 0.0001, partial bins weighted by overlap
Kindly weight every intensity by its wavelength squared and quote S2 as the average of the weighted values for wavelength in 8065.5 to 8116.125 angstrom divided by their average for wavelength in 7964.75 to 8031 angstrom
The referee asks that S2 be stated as 1.05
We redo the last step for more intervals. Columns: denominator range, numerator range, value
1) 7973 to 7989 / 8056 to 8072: 1.07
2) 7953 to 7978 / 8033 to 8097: 1.06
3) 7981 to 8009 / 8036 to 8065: 1.05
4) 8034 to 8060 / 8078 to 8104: 1.03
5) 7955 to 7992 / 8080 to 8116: 1.08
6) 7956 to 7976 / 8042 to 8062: 1.05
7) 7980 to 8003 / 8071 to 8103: 1.08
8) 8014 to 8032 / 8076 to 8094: 1.01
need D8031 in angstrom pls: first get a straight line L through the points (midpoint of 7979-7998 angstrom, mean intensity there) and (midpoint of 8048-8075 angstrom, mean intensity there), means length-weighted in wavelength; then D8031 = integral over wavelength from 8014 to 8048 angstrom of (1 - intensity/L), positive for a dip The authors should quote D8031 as -0.6 angstrom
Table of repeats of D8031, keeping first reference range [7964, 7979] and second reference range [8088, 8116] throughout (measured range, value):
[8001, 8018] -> -0.1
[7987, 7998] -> 0.2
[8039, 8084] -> 0.3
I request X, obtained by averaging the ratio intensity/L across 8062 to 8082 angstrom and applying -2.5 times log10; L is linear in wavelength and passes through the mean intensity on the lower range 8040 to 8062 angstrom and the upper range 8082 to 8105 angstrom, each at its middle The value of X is 0.01 mag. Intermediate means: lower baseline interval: 19.4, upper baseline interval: 19.8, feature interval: 19.4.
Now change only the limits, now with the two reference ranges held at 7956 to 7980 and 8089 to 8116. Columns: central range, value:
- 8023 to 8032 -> -0.01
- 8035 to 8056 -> 0.00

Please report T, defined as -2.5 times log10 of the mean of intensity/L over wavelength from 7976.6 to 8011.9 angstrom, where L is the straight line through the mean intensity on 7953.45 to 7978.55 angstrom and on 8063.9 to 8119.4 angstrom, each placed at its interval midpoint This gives 0.02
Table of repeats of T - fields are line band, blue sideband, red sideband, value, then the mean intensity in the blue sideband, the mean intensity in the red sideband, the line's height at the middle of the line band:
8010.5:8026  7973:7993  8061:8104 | -0.04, 18.8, 19.7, 19.1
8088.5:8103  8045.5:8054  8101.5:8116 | -0.03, 19.1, 19.5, 19.4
